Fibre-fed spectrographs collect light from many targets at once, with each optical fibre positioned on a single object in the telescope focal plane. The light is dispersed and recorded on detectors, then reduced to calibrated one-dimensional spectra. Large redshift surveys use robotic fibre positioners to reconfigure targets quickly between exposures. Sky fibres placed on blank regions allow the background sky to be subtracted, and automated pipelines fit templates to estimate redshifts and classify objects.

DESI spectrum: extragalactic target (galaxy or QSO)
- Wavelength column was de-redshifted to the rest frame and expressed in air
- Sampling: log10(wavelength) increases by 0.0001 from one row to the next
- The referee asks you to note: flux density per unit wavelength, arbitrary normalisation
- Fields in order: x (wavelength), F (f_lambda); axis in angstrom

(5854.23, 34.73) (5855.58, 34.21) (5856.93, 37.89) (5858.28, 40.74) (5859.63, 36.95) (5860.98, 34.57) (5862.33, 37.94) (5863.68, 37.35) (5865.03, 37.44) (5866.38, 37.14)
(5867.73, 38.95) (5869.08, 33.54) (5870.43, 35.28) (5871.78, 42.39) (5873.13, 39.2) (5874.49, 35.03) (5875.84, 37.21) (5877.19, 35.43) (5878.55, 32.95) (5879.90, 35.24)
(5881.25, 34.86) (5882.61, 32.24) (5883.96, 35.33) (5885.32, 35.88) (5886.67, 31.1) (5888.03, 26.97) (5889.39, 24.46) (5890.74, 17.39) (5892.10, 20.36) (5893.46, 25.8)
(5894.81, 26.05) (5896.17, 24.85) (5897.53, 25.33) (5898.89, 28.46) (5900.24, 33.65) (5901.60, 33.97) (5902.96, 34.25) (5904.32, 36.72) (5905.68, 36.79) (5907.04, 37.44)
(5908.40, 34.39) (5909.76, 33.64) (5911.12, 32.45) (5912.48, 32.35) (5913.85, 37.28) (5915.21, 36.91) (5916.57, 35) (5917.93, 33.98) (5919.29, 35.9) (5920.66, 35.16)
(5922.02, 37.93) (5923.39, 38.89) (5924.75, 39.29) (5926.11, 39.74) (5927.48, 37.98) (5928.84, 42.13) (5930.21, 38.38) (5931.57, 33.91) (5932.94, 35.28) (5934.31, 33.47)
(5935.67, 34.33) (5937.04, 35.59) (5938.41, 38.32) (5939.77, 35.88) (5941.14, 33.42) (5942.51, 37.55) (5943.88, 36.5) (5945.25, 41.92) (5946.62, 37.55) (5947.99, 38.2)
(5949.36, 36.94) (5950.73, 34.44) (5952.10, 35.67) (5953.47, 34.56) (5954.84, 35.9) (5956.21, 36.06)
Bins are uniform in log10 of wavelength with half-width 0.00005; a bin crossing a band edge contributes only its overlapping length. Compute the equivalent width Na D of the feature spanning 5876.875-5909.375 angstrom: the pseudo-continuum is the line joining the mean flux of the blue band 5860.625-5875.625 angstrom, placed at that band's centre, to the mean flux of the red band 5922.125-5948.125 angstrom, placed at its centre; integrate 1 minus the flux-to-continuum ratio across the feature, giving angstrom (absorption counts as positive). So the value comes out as 5.6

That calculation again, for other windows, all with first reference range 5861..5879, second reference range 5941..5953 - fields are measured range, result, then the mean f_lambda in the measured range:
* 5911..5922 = 0.5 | 35.2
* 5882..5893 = 2.7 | 27.9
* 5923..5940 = -0.1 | 37.2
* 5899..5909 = 0.5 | 35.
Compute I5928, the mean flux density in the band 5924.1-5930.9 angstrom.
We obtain 39.5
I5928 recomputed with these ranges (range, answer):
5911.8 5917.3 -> 35.4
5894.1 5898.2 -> 25.4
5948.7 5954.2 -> 35.4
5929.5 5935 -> 35.3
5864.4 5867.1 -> 37.3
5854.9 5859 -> 37.6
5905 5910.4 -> 35.6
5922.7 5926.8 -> 39.3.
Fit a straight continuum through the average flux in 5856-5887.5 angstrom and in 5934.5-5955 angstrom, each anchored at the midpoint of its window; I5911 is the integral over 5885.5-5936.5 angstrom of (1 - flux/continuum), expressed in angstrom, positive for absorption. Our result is 4.6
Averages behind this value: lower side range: 36.2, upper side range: 36.4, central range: 33.1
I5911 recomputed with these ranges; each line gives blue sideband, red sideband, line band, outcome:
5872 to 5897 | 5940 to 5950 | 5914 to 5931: -1.30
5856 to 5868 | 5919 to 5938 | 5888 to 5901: 4.18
